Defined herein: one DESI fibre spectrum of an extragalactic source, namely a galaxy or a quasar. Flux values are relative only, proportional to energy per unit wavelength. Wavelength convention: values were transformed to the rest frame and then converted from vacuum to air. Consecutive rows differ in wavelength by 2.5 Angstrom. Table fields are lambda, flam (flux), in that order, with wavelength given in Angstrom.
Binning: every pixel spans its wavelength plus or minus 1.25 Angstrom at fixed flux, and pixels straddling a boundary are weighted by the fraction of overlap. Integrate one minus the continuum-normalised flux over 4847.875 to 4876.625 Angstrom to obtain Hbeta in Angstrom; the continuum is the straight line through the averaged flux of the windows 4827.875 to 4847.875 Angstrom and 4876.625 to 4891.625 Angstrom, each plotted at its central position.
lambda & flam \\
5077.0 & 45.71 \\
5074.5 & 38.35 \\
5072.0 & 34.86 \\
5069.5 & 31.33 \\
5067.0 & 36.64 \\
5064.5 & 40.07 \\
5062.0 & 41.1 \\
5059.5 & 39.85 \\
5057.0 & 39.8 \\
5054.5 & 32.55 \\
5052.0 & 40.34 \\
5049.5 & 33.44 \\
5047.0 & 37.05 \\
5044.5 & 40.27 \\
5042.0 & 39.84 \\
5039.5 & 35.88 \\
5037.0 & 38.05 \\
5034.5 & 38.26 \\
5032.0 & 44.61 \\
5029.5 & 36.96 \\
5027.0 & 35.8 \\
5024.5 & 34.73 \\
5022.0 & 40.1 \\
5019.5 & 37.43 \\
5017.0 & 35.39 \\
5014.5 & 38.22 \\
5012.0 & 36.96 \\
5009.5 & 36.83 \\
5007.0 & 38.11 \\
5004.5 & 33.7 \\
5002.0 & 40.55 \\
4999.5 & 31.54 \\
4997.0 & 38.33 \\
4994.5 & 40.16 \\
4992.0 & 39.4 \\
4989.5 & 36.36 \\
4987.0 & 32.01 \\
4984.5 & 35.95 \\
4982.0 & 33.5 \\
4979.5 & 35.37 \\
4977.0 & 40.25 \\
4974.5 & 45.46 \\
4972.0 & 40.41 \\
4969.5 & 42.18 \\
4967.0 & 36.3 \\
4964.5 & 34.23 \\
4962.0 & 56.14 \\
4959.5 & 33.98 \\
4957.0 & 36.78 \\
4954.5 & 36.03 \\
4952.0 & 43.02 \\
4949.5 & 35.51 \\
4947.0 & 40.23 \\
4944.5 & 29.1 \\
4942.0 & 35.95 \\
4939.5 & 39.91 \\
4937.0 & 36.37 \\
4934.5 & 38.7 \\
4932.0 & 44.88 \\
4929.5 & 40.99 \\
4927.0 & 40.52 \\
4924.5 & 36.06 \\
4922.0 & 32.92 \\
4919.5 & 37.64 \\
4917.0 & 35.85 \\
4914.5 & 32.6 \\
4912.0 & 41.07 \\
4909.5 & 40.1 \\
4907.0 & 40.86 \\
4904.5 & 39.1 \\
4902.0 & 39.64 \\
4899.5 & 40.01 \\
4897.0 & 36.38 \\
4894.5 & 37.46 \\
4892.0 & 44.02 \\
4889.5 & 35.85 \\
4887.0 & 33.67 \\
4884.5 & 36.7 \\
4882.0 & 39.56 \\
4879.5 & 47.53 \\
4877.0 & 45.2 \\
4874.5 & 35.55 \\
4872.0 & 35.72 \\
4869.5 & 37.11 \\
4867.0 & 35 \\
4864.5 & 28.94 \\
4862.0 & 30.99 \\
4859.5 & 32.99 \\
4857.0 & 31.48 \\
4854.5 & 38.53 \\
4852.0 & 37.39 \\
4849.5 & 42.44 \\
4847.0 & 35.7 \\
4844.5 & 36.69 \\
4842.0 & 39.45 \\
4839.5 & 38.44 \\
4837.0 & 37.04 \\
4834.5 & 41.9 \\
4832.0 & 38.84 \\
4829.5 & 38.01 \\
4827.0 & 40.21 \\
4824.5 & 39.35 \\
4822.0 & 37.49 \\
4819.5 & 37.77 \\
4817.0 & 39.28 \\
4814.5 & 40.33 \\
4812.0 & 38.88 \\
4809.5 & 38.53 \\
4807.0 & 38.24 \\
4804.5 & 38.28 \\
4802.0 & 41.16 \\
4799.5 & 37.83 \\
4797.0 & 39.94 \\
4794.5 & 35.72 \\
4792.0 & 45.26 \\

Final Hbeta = 2.7 Angstrom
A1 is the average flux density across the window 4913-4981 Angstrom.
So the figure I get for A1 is 38.4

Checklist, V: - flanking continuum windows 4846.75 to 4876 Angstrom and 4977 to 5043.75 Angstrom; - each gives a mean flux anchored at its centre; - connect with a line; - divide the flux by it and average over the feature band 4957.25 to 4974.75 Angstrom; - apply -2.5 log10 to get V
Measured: -0.12 mag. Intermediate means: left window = 35.2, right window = 37.2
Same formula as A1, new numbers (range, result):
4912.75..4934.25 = 37.8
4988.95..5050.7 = 37.5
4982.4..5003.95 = 36.6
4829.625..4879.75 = 37.2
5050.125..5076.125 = 37.5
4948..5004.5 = 38.2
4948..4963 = 40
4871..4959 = 38.3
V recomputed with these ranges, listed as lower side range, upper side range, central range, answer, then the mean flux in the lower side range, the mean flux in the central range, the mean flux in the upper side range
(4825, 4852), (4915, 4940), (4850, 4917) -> 0.03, 38.8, 37.5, 38.2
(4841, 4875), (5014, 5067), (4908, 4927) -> -0.02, 35.5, 36.9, 38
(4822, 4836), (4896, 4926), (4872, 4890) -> -0.02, 39.4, 39.1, 37.7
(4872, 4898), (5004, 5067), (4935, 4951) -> 0.06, 39.1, 36.4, 37.8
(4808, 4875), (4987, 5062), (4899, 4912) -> -0.08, 37.2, 40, 37.6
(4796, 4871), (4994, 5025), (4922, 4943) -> -0.04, 37.6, 38.8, 37.1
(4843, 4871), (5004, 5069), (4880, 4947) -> -0.06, 35.2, 38.1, 37.7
